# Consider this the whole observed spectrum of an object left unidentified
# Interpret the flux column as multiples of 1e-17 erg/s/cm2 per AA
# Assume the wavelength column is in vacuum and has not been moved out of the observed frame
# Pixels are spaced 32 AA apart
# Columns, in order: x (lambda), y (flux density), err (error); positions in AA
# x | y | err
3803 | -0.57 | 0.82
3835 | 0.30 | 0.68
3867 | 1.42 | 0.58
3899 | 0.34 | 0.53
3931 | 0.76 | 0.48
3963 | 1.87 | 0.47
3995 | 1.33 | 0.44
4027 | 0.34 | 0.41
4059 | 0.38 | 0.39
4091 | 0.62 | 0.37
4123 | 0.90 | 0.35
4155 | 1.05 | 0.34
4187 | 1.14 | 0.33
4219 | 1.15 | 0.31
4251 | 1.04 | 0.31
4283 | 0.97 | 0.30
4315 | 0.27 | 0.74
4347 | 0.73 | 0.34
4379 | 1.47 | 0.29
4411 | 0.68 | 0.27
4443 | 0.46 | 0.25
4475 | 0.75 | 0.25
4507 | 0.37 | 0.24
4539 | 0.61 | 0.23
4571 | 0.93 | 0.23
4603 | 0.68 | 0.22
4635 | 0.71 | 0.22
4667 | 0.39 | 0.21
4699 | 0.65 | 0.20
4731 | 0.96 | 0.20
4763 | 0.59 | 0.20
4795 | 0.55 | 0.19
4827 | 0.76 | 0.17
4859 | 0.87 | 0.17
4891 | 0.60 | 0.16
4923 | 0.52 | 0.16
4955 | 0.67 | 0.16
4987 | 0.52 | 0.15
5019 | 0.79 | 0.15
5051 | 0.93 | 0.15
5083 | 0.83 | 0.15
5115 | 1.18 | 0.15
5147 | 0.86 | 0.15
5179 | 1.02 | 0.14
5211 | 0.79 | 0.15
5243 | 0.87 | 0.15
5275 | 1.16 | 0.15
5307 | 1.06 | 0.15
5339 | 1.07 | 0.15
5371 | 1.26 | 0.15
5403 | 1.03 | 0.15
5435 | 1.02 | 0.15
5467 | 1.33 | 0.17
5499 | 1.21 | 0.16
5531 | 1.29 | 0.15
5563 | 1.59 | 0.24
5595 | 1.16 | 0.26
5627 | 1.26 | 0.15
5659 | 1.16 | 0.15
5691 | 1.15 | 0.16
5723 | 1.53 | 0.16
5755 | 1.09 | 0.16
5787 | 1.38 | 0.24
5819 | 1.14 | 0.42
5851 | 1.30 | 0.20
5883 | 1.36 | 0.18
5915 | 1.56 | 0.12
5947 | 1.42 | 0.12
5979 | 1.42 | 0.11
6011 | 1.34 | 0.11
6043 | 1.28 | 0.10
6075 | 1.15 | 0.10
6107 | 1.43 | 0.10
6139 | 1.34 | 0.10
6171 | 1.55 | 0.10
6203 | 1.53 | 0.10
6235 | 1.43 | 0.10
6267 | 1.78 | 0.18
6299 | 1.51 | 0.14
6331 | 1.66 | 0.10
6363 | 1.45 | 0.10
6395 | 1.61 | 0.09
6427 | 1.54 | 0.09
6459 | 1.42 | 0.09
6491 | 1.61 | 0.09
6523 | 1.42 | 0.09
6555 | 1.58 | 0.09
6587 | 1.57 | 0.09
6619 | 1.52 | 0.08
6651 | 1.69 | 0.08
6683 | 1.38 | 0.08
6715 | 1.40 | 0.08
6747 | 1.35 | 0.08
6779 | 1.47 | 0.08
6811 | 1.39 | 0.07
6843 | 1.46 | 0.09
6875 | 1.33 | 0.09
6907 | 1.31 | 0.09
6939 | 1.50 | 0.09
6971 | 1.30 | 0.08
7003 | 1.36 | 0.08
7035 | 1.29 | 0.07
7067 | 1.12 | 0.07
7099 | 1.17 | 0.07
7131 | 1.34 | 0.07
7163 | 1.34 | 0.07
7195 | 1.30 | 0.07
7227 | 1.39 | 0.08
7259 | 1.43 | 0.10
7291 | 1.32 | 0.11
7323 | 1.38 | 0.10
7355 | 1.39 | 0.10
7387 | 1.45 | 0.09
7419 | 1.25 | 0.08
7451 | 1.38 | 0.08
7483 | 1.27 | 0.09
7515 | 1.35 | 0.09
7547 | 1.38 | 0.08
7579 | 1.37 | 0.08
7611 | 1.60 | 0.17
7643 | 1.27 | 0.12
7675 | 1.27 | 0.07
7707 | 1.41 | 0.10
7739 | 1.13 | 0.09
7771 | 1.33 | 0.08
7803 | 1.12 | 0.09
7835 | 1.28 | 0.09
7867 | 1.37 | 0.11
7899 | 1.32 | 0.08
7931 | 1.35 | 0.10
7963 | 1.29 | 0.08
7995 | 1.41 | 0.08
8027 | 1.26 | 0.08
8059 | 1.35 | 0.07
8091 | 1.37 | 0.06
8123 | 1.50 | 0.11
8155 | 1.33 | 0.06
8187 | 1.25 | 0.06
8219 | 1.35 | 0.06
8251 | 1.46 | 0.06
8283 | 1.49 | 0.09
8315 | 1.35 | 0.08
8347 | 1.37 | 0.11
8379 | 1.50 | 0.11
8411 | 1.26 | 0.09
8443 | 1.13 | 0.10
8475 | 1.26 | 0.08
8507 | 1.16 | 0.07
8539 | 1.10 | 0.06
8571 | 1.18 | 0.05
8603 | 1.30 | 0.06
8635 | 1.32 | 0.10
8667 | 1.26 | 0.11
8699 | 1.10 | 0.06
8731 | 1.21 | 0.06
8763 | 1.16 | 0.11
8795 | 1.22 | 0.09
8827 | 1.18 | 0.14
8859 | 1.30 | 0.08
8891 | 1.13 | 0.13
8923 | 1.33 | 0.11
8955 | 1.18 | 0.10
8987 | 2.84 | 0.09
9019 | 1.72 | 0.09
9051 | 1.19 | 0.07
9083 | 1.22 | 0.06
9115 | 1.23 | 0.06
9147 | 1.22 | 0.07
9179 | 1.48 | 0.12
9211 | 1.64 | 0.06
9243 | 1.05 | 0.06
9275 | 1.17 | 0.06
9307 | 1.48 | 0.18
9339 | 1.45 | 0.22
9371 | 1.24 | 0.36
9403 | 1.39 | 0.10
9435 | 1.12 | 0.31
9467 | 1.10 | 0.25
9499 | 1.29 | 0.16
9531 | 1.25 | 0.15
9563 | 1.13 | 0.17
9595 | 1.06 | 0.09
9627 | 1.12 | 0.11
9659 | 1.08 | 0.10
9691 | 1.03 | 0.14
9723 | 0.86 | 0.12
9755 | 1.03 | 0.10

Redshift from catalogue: 0.37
